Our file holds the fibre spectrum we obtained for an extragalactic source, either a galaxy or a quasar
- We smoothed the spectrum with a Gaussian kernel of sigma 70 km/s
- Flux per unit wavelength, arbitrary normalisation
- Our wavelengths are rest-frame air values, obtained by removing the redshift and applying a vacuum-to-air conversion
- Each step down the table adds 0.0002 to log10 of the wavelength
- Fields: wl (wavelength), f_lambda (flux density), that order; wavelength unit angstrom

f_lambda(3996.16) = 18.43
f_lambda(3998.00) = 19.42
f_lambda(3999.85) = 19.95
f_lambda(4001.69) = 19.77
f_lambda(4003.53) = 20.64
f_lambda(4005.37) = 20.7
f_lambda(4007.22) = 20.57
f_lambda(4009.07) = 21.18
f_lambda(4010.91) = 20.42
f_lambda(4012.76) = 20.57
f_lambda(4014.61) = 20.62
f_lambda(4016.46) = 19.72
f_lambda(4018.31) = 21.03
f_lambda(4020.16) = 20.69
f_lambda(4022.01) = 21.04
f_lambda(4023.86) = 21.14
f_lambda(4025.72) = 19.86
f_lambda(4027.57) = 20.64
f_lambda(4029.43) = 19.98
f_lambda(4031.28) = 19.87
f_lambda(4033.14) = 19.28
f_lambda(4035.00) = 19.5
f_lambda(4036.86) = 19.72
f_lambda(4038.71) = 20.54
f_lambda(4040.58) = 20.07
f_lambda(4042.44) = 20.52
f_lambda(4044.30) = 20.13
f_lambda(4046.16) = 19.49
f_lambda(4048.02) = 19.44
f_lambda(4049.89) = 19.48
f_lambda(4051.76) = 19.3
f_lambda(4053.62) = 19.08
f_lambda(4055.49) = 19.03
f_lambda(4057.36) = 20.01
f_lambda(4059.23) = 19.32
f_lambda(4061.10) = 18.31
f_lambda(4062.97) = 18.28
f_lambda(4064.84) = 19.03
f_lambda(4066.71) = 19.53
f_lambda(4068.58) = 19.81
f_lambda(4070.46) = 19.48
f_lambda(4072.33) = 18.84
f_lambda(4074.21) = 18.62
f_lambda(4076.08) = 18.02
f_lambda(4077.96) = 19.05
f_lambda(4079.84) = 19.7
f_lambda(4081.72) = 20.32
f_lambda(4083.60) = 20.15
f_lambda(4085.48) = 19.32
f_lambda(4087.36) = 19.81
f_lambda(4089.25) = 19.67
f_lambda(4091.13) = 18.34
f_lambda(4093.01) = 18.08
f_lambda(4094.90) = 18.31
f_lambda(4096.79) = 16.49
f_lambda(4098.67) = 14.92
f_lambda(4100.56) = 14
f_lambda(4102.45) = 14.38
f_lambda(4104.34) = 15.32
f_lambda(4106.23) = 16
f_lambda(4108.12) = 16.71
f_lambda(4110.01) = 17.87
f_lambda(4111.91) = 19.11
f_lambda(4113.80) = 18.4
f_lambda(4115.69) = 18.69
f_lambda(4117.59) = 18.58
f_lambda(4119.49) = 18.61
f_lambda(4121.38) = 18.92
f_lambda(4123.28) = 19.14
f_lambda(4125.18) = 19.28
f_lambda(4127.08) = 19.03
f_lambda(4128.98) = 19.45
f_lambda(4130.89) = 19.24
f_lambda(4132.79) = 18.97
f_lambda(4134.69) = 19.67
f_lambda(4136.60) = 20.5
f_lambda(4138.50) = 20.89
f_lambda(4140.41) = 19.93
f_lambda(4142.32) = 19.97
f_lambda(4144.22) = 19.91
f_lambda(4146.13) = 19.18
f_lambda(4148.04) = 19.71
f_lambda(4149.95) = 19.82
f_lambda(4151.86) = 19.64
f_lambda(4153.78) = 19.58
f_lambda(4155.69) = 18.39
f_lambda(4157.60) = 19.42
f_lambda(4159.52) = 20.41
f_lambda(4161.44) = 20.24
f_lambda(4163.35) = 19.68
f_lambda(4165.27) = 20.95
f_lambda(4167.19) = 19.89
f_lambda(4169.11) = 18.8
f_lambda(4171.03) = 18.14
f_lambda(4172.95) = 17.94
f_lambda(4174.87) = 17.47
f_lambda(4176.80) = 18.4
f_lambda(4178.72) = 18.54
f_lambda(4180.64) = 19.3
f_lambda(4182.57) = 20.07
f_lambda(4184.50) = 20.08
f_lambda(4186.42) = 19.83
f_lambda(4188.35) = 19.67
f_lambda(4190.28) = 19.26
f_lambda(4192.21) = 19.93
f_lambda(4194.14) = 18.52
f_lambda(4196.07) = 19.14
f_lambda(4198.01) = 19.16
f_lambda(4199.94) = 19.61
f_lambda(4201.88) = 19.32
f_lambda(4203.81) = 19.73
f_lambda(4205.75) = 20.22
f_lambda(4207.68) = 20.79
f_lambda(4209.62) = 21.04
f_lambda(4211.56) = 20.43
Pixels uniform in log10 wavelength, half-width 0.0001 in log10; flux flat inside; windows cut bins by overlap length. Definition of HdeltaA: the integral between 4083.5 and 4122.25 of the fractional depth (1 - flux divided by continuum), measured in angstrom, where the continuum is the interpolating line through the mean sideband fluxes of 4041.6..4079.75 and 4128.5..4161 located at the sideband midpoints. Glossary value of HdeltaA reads 3.6 angstrom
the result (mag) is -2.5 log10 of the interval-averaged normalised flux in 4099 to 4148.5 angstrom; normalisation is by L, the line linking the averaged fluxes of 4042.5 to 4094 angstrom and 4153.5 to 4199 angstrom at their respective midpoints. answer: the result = 0.05 mag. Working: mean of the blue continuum 19.3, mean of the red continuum 19.3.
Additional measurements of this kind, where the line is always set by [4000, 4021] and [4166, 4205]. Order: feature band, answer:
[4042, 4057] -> 0.037 mag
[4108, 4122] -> 0.071 mag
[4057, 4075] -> 0.055 mag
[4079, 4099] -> 0.065 mag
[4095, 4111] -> 0.241 mag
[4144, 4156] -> -0.003 mag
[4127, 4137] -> 0.007 mag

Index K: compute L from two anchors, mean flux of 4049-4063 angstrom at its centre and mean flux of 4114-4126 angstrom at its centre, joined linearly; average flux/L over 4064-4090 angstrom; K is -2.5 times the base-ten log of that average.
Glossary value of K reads -0.02 mag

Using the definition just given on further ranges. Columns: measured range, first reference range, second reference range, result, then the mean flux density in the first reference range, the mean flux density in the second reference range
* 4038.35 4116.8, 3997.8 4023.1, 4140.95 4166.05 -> 0.088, 20.5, 19.8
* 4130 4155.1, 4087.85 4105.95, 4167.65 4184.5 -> -0.111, 16.7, 18.7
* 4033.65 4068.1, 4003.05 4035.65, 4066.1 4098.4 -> 0.010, 20.4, 18.9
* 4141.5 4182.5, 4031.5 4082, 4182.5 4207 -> 0.012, 19.4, 19.6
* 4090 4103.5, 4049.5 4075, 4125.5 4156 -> 0.180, 19.1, 19.6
